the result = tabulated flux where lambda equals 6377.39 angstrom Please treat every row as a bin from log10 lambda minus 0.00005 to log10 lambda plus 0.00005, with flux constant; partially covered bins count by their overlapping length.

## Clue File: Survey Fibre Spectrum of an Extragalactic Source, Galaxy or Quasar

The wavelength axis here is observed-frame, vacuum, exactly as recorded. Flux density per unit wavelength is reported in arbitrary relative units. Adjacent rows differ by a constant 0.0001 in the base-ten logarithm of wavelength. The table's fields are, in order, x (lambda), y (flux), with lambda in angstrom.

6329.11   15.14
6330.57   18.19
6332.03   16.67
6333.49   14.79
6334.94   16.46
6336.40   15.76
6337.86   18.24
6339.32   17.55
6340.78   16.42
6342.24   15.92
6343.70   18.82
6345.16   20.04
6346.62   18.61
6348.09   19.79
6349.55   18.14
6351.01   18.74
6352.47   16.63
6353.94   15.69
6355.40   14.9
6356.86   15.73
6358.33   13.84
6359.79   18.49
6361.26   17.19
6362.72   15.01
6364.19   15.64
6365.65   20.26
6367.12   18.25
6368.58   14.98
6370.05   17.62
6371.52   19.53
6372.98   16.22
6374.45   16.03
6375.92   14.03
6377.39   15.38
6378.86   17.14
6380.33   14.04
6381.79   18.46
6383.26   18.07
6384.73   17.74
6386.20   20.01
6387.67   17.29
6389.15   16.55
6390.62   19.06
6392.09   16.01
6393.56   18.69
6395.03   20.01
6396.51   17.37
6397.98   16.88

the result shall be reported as 15.38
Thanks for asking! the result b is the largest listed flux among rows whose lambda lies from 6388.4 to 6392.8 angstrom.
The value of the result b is 19.06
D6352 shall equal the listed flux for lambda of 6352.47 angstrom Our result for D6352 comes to 16.63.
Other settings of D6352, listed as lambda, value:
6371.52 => 19.53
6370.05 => 17.62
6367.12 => 18.25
